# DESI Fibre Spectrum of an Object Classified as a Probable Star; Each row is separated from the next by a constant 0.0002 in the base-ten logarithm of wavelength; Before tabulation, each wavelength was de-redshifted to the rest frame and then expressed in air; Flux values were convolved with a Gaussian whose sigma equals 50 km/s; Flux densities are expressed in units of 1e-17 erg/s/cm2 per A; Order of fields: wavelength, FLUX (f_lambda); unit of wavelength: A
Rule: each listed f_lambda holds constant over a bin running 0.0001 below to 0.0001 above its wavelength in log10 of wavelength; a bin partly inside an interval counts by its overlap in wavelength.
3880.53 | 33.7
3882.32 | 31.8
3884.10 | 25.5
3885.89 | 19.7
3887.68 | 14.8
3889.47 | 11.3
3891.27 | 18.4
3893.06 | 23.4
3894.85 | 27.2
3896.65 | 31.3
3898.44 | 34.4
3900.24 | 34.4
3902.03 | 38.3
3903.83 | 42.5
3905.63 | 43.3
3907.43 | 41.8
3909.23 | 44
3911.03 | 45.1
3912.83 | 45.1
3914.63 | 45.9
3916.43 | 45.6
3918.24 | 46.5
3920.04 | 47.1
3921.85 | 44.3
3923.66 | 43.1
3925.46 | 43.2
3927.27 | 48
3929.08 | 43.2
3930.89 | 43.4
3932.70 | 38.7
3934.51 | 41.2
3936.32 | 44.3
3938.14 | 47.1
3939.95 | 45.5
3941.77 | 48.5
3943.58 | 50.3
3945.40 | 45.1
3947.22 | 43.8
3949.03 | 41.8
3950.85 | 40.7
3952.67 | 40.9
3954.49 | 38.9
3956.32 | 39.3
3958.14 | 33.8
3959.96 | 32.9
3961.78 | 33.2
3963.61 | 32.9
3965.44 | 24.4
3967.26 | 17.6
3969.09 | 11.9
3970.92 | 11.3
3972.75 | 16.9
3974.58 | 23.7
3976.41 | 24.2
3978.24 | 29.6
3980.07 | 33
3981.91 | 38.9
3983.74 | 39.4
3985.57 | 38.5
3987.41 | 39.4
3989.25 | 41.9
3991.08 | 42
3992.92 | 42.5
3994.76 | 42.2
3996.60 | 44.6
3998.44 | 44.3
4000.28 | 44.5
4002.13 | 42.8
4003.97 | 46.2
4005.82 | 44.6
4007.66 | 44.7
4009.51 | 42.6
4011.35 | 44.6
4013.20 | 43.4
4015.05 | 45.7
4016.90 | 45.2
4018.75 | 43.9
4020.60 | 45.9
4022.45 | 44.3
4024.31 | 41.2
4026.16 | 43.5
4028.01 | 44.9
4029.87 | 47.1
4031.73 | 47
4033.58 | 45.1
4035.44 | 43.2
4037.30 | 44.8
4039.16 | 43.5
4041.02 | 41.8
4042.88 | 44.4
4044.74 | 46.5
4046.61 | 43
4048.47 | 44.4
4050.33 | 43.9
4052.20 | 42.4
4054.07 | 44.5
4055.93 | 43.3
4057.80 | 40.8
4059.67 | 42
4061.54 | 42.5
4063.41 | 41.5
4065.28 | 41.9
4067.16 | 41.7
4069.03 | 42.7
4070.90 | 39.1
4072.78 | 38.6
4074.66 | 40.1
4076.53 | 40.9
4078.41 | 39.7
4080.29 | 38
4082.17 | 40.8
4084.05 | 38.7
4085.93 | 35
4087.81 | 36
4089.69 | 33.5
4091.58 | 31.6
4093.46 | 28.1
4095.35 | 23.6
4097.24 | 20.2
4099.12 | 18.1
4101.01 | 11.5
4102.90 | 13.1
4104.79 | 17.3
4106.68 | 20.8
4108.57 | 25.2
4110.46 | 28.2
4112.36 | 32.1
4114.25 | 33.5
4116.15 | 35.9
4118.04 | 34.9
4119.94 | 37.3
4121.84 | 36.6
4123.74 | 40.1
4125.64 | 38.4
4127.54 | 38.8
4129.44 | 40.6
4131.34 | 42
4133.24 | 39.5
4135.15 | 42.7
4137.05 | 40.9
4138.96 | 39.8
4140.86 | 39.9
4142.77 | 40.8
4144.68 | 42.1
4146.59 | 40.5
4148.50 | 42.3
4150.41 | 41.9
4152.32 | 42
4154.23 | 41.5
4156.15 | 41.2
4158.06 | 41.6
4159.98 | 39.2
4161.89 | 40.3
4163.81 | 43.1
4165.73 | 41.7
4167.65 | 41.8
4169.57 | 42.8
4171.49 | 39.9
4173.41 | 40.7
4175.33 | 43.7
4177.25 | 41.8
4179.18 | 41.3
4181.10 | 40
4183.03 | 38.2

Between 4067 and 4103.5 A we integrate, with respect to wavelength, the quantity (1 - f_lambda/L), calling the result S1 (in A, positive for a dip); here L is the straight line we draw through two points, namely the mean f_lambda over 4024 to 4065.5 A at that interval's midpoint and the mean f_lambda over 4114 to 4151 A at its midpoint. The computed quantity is 8.2 A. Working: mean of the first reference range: 43.7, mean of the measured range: 32.5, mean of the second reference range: 39.5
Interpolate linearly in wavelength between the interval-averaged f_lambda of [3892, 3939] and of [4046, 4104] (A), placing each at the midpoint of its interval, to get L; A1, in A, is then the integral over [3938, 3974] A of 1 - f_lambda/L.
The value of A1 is 5.0 A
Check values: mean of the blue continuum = 41.2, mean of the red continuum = 36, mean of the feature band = 34.4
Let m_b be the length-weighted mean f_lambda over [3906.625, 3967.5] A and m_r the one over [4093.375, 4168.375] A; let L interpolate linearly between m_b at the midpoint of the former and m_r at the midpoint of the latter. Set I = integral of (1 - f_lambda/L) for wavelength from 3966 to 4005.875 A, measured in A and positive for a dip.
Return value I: 5.6 A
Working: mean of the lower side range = 41.6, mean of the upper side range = 35.1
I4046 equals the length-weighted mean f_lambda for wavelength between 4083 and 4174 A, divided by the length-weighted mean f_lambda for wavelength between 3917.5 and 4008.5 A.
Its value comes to 0.92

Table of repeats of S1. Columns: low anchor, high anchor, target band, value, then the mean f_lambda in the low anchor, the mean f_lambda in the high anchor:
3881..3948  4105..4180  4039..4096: -1.7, 38.6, 38.7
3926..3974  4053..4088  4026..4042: -2.1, 36.7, 40.5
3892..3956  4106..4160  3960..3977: 7.8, 41.9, 38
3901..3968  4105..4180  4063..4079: -0.4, 41.4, 38.7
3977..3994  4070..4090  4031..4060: -4.2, 38.1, 38.4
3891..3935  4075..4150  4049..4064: -2.9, 40.3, 33.9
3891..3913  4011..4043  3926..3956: -3.8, 36.3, 44.4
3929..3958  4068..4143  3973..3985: 3.0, 43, 33.8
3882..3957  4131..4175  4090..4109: 9.1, 38.9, 41.3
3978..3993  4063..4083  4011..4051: -5.0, 38.5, 40.4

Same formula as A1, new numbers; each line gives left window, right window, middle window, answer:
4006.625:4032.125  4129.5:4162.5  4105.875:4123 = 4.1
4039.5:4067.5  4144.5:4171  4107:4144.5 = 4.4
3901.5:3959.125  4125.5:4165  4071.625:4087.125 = 1.0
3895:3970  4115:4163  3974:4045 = -3.6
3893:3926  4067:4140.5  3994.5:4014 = -3.6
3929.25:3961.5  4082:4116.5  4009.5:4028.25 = -5.0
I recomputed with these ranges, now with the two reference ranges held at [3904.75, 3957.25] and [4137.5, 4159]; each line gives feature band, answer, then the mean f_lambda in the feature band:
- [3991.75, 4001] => -0.1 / 43.6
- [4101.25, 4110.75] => 5.0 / 19.7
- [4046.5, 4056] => -0.3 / 43.7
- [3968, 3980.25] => 6.4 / 20.8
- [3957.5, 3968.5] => 3.8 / 28.5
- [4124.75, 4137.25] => 0.3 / 40.4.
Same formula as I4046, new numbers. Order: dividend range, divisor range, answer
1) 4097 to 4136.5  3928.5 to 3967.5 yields 0.78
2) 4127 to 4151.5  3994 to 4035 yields 0.92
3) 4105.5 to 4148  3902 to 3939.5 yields 0.84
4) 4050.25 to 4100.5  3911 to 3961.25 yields 0.86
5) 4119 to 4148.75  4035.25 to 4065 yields 0.93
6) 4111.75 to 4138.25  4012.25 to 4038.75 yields 0.86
